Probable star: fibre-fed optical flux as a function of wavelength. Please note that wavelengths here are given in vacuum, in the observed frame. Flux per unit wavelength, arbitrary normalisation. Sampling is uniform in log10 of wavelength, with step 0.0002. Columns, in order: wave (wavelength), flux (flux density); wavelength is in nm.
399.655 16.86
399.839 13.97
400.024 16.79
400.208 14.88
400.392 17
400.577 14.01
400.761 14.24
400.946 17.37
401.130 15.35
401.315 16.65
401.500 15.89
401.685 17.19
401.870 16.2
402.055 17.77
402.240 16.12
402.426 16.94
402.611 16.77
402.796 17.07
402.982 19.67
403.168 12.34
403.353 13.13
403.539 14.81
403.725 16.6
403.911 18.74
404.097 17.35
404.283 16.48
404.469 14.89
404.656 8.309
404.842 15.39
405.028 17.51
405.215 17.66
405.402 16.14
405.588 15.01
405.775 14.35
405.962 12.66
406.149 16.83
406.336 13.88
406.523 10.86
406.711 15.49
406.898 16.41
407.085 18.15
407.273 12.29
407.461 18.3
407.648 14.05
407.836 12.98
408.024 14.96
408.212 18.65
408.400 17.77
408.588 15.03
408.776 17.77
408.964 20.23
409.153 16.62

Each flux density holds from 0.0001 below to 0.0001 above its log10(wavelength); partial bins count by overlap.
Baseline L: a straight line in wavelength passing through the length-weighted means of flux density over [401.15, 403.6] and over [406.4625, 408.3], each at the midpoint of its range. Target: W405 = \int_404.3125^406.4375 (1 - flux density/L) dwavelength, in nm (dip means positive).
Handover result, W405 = 0.11 nm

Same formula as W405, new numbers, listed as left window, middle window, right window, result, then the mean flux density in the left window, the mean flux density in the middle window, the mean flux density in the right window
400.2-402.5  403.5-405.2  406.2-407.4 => -0.036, 16.2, 15.7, 14.7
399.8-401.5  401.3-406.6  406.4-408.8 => -0.014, 15.6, 15.6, 15.5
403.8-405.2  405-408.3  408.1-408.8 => 0.239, 15.7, 15.3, 17.2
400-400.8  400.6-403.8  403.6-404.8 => -0.148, 15.4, 16.1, 15.4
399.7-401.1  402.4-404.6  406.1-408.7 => -0.088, 15.5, 16.1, 15.4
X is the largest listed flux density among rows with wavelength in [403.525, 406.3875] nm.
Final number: 18.74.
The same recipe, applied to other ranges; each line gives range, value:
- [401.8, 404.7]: 19.67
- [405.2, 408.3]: 18.65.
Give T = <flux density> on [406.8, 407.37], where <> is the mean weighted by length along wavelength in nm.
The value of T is 15.6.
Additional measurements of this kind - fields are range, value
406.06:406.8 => 14.2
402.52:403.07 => 17.8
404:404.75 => 14.3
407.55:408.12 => 14.1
